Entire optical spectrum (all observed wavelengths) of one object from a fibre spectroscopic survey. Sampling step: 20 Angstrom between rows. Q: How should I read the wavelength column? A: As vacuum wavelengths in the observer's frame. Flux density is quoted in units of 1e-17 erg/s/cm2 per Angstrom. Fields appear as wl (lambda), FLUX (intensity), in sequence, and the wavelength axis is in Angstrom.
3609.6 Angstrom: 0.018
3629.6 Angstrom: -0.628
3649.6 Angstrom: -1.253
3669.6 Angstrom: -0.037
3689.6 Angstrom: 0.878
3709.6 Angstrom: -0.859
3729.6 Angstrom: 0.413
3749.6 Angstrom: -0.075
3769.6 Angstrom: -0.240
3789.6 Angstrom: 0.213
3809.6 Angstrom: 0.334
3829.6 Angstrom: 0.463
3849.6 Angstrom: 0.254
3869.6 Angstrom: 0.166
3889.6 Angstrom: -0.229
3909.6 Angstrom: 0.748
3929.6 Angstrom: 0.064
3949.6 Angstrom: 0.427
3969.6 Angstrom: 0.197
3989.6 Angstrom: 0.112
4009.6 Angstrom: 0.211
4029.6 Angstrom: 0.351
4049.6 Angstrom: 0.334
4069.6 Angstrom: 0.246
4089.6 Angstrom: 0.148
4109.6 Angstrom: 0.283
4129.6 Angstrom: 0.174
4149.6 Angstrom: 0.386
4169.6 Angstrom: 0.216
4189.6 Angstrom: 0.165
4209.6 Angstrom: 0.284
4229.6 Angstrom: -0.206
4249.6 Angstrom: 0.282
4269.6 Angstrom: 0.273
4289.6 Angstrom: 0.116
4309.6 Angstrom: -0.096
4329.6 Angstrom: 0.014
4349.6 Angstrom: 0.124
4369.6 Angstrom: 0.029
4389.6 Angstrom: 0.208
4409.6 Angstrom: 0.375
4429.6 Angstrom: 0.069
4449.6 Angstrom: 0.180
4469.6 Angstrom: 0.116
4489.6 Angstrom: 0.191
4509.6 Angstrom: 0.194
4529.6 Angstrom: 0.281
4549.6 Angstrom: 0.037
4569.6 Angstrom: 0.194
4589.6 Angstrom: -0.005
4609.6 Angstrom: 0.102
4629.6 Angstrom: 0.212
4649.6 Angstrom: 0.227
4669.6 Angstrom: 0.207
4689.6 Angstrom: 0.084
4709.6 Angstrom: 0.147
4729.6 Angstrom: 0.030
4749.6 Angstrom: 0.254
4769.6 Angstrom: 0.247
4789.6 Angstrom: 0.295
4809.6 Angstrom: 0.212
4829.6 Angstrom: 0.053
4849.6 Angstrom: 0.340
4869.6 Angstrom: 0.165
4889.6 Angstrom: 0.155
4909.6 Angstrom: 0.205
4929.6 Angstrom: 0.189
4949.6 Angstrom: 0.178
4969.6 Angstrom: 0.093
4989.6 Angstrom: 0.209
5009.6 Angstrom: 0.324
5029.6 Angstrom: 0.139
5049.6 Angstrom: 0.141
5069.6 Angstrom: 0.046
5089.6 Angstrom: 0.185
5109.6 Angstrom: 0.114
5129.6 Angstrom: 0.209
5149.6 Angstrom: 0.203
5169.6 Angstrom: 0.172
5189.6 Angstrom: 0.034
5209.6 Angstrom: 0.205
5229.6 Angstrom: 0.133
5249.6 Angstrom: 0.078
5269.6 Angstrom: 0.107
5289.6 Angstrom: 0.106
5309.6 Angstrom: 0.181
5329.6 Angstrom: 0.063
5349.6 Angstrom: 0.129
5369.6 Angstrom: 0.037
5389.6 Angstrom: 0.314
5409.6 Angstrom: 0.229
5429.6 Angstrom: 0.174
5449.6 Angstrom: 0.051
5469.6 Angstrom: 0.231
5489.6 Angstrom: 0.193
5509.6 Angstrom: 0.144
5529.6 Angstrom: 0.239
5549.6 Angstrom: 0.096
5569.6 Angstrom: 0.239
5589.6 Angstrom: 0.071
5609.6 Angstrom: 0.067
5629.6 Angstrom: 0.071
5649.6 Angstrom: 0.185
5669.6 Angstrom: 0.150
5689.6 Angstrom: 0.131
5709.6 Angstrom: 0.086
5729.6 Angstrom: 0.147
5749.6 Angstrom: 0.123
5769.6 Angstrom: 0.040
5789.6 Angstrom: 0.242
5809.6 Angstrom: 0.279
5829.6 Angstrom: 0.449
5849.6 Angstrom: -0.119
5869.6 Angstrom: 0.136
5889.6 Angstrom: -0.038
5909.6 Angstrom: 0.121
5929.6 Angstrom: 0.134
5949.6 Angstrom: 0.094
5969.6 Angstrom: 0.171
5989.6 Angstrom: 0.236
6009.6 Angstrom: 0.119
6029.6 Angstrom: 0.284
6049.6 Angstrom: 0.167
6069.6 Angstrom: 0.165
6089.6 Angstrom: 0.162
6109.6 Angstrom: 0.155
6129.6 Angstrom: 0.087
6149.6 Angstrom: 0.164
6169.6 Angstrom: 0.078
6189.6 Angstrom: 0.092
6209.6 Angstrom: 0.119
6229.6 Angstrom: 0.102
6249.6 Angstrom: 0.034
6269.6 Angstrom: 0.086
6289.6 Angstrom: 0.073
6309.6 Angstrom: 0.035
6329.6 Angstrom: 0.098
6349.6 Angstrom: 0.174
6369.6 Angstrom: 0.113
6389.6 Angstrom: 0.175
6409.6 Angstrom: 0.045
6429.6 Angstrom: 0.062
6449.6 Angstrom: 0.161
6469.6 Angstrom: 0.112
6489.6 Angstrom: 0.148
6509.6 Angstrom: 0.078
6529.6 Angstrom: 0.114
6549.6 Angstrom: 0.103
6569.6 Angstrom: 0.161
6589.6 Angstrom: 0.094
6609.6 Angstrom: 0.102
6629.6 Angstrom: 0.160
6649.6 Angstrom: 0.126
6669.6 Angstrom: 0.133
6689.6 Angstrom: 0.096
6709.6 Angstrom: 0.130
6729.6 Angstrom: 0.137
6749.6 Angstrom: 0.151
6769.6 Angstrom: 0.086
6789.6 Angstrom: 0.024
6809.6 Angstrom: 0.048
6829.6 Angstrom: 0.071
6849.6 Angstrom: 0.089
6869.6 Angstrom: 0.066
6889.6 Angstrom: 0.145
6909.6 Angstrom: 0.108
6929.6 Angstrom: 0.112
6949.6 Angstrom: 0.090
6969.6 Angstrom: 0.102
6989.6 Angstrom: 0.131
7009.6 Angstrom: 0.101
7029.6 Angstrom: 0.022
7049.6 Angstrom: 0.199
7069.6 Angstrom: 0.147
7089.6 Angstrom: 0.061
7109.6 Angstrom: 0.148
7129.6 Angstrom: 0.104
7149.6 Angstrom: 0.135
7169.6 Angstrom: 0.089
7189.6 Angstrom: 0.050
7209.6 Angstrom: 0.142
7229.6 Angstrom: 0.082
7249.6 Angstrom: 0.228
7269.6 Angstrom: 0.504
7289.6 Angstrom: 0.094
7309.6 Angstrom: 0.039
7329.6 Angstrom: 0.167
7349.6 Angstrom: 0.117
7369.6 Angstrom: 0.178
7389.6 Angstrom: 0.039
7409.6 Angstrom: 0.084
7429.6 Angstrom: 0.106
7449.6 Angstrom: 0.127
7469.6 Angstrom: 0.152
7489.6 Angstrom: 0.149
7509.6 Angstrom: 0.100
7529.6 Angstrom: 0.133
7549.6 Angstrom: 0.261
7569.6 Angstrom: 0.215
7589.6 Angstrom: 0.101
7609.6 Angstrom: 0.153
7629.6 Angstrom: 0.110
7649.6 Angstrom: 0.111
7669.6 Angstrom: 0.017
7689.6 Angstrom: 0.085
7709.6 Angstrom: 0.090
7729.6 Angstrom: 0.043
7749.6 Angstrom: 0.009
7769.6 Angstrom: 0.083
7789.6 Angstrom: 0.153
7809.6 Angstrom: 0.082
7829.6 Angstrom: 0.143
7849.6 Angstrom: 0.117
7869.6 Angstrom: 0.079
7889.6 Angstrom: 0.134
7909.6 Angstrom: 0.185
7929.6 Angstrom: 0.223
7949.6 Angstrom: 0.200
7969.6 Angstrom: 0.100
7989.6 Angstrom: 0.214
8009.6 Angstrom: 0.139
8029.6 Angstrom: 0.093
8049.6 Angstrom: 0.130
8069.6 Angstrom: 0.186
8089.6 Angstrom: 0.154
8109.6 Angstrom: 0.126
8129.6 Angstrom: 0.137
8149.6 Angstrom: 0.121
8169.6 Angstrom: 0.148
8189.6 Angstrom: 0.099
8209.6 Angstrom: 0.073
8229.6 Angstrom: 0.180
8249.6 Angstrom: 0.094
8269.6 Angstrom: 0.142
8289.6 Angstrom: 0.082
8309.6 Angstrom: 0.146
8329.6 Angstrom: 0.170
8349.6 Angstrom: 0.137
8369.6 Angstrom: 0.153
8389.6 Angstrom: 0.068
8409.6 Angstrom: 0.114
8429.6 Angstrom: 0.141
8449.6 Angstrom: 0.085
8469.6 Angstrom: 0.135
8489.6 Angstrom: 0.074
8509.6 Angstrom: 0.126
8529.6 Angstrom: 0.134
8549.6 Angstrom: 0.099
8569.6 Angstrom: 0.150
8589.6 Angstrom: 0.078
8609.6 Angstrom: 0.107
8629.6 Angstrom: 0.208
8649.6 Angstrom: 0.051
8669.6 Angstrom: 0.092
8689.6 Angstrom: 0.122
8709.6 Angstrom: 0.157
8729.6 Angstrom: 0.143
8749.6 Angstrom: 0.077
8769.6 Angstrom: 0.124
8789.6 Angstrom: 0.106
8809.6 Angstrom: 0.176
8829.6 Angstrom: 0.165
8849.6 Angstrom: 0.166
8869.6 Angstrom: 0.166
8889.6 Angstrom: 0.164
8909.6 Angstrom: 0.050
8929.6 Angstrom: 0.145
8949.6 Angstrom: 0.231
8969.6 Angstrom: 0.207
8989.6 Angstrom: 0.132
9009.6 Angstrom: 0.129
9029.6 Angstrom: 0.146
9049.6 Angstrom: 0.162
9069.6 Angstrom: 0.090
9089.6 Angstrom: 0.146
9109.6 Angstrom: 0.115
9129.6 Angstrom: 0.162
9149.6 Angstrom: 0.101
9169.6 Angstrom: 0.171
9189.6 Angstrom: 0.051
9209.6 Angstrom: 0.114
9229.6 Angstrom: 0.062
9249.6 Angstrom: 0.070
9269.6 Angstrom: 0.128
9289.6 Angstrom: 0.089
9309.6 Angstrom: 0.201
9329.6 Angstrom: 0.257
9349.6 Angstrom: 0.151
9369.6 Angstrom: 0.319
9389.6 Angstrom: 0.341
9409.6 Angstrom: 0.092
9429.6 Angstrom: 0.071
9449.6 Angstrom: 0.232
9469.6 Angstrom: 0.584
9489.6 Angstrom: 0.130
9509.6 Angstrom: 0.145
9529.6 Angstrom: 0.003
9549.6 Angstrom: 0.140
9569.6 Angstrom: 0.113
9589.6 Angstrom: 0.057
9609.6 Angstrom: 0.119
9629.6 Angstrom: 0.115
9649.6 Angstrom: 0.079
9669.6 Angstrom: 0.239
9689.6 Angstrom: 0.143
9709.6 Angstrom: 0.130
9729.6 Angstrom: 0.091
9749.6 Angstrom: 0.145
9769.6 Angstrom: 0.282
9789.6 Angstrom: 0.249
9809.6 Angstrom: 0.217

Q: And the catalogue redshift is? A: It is 0.949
